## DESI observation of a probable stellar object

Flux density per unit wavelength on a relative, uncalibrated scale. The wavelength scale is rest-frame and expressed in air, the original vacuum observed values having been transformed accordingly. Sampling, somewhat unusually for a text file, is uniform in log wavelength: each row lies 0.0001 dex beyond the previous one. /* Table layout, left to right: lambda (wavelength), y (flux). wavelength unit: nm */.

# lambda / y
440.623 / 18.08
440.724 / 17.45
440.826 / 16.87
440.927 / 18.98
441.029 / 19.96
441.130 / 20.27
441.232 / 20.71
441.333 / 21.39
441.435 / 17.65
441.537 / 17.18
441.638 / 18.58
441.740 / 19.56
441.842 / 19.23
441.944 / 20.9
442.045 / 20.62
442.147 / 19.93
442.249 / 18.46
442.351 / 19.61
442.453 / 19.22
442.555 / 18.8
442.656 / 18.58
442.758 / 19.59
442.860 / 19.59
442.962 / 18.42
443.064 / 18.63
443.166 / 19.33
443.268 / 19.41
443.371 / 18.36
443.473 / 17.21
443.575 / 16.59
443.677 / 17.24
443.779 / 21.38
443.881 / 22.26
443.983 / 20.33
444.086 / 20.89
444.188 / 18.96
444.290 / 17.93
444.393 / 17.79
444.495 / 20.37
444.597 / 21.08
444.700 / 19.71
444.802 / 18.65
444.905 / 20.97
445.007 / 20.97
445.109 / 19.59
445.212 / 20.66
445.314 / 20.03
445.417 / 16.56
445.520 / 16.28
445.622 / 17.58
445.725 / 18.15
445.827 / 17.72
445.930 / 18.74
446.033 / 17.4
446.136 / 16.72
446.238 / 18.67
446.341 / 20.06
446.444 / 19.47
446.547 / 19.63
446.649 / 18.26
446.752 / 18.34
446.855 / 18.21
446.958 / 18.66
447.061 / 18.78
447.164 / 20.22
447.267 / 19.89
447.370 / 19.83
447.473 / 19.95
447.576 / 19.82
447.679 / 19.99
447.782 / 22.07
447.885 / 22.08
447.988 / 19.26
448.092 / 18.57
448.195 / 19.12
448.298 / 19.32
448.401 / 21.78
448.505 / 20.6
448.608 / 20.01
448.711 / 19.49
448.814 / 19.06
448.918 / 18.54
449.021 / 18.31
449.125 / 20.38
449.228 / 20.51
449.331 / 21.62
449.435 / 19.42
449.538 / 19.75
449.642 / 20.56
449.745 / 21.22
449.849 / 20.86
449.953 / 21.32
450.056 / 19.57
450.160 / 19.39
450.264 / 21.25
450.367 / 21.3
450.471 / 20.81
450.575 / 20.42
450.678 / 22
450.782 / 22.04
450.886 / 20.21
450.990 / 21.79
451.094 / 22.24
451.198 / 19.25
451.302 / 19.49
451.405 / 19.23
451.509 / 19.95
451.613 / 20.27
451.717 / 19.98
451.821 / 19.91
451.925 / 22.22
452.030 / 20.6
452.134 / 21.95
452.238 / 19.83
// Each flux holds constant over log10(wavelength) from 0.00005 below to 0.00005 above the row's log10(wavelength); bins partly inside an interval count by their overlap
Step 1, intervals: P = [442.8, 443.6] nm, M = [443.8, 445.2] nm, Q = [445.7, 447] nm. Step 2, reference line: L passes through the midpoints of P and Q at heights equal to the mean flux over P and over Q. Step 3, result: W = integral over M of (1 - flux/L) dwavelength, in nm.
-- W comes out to -0.12 nm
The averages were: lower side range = 18.5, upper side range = 18.5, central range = 20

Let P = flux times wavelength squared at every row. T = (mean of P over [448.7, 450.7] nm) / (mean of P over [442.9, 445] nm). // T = 1.08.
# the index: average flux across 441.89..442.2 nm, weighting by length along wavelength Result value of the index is 20.5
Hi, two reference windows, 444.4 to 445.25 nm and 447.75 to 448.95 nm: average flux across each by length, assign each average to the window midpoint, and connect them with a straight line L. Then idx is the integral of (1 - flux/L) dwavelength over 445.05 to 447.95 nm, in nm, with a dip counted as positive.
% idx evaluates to 0.14 nm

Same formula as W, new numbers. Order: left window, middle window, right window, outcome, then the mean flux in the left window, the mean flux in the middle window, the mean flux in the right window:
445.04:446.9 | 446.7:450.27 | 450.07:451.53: -0.056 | 18.5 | 19.9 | 20.7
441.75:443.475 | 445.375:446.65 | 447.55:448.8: 0.109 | 19.2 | 18.1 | 20.2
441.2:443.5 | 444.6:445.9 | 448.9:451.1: 0.048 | 19.2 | 19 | 20.6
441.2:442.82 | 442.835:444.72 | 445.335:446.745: -0.040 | 19.4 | 19.2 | 18.1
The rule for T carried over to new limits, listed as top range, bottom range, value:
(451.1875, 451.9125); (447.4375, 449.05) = 1.02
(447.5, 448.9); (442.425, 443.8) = 1.10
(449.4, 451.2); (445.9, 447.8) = 1.10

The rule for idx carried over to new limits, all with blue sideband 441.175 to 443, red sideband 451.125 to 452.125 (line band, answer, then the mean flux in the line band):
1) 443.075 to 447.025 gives 0.13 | 18.9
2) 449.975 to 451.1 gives -0.05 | 21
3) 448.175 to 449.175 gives 0.01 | 19.7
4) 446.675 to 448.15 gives 0.01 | 19.7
